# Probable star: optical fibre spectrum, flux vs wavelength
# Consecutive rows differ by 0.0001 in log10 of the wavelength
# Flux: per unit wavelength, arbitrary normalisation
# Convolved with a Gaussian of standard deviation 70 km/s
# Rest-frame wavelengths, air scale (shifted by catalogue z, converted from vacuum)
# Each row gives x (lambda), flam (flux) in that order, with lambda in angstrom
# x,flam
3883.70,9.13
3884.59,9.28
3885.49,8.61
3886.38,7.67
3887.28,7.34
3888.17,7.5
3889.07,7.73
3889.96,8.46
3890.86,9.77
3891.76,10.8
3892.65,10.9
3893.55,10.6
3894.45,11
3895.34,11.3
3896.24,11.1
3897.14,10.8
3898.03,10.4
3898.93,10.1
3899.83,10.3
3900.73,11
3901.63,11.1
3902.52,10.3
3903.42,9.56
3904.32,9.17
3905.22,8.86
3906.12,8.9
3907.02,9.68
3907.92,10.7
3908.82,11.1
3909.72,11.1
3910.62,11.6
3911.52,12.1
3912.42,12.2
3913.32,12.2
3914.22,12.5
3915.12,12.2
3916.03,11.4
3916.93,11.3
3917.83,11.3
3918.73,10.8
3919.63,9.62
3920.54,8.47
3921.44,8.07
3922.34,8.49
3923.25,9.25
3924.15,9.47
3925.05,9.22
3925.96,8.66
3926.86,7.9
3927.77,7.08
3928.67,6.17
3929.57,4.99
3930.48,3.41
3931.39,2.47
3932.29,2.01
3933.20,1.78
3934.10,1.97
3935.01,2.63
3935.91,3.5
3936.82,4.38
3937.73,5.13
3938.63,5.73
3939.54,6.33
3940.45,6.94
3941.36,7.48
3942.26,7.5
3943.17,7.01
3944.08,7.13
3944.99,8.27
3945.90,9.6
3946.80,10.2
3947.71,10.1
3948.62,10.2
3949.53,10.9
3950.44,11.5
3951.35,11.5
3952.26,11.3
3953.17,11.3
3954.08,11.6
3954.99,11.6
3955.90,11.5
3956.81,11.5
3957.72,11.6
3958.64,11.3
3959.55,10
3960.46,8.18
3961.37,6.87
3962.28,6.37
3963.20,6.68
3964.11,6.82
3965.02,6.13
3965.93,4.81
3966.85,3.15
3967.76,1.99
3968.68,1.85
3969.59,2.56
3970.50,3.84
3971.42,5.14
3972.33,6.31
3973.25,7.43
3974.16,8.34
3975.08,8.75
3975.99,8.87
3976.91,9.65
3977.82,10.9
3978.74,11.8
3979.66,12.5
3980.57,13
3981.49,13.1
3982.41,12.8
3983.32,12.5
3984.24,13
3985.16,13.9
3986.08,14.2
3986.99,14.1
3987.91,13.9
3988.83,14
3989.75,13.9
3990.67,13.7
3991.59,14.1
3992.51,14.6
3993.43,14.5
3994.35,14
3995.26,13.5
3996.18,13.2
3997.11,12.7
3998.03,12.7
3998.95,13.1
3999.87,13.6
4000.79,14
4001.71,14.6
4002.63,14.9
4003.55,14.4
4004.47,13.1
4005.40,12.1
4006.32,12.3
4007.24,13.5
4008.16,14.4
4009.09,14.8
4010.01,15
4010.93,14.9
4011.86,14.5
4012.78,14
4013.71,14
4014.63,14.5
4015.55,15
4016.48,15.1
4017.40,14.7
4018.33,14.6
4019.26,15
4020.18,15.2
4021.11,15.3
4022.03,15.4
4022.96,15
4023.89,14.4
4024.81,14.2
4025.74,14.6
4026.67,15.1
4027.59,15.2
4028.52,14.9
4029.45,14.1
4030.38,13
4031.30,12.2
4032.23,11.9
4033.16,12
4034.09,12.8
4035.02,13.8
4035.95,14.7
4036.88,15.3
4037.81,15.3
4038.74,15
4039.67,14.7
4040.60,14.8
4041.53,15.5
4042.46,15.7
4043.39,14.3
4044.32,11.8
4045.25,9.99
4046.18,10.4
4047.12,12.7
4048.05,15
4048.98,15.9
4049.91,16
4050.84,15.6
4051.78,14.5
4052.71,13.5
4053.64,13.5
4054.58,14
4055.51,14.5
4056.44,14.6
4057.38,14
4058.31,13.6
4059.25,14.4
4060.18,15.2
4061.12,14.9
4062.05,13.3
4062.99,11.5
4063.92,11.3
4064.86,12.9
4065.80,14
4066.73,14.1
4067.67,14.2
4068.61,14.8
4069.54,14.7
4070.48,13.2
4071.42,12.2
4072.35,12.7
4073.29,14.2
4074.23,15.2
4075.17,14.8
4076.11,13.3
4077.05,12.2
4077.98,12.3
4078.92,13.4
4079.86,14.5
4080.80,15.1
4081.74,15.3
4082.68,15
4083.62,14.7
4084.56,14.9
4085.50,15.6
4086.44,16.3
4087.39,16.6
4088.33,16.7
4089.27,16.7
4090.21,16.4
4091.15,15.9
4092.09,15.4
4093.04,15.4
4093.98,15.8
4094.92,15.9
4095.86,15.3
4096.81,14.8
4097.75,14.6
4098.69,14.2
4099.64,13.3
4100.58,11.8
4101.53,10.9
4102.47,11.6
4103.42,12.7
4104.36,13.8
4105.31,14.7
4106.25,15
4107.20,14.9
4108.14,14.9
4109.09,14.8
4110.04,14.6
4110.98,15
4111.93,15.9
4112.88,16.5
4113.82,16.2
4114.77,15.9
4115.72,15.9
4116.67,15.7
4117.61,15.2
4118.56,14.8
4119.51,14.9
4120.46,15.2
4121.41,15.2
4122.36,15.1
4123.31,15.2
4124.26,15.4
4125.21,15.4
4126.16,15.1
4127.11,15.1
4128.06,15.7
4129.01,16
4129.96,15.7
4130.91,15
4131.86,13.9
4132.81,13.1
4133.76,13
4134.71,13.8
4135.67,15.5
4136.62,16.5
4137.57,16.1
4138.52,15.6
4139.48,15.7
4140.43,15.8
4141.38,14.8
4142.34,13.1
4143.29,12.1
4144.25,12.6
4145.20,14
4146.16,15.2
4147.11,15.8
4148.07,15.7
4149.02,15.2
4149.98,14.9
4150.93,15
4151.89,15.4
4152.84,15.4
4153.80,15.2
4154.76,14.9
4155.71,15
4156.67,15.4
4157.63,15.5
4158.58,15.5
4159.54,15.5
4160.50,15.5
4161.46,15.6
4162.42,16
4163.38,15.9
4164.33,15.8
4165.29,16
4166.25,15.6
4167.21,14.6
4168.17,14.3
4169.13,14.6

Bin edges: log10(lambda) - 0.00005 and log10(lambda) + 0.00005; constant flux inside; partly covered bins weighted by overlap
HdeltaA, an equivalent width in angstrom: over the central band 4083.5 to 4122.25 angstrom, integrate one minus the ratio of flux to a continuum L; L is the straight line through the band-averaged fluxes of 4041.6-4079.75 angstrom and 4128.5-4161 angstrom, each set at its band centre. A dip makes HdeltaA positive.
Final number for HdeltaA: -1.8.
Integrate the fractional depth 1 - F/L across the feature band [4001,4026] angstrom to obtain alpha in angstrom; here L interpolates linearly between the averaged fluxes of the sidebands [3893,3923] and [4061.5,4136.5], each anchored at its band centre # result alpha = -3.2 angstrom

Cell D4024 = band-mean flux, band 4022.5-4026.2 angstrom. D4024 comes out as 14.5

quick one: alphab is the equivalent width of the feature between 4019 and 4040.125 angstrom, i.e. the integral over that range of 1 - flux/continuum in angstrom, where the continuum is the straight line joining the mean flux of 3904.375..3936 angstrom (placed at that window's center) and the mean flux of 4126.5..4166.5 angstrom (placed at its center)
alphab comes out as -4.84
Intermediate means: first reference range 8.43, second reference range 15.1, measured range 14.3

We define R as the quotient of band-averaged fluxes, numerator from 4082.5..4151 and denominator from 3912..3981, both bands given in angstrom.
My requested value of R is 1.85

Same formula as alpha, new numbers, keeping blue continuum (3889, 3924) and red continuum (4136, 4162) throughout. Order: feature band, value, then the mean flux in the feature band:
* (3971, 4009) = -1.4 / 12.5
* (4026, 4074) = -2.6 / 13.9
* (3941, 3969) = 6.7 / 8.61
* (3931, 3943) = 7.1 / 4.52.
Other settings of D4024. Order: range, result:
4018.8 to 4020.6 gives 15.1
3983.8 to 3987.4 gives 13.8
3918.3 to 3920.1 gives 10.2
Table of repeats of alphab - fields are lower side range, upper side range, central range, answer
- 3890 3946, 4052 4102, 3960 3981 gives 7.01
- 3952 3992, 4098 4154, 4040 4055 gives -2.20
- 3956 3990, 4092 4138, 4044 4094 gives -4.67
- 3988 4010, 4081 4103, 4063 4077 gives 1.02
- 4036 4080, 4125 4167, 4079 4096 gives -1.54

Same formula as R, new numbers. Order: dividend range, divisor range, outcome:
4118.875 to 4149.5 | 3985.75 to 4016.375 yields 1.07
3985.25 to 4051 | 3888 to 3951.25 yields 1.61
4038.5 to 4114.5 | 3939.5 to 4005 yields 1.38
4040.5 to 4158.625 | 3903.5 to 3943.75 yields 1.82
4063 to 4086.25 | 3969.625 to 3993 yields 1.24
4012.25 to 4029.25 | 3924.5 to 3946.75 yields 2.54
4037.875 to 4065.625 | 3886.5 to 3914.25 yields 1.36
